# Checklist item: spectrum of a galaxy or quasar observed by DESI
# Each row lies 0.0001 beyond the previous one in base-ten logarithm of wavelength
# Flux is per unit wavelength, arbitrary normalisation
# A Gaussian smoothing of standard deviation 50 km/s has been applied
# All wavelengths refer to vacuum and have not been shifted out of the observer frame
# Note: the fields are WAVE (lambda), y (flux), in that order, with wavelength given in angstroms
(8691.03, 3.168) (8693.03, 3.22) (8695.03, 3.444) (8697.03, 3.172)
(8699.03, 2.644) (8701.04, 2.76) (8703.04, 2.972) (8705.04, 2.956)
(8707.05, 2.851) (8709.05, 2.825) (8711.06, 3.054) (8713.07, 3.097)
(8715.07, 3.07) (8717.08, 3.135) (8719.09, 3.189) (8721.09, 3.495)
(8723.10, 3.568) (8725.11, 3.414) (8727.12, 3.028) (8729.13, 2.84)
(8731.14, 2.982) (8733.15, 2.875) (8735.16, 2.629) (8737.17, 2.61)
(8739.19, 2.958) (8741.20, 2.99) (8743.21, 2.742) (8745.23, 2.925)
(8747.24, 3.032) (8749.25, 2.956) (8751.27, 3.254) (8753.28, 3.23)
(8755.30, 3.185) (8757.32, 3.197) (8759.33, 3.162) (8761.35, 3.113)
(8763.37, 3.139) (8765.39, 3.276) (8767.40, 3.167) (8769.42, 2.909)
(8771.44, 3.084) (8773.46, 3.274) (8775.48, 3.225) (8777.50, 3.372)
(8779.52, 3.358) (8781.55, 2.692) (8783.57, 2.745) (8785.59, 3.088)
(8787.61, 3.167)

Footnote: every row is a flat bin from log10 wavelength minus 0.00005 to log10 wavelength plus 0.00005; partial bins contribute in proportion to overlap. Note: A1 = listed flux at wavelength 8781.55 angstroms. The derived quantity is 2.692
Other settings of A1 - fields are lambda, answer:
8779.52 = 3.358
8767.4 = 3.167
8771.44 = 3.084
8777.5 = 3.372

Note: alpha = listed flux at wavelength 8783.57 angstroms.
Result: 2.745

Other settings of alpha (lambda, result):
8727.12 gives 3.028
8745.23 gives 2.925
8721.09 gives 3.495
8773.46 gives 3.274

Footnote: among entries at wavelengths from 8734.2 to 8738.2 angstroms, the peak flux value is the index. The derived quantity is 2.629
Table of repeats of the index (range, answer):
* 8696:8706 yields 3.172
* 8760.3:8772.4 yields 3.276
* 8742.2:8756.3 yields 3.254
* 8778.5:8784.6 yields 3.358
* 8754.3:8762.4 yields 3.197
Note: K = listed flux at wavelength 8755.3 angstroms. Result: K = 3.185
